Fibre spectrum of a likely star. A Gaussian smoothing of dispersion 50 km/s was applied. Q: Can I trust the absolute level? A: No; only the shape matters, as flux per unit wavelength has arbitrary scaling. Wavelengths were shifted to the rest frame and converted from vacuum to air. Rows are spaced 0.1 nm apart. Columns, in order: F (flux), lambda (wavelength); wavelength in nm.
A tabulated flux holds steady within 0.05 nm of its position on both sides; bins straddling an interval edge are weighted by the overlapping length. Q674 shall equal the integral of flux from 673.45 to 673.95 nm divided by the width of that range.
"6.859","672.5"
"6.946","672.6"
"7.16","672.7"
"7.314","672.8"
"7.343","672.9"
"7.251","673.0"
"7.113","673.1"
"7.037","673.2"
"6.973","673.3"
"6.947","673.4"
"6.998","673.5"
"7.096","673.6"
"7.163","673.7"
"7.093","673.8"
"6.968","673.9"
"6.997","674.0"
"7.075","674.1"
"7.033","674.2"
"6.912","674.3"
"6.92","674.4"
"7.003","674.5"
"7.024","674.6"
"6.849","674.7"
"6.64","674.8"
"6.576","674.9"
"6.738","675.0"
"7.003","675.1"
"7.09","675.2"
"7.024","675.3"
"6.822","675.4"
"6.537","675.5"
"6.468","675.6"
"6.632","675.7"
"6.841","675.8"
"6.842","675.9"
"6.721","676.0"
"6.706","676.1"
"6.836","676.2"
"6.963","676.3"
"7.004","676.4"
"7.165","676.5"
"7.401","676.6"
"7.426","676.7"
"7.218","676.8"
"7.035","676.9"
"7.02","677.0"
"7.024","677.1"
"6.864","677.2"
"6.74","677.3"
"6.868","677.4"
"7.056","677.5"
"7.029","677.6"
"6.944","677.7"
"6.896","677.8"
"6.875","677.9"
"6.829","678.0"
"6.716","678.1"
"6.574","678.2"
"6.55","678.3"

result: 7.06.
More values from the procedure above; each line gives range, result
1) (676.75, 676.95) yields 7.13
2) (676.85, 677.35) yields 6.94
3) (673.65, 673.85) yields 7.13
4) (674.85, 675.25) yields 6.85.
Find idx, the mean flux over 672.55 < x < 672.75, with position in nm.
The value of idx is 7.05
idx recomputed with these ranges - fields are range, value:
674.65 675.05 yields 6.7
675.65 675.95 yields 6.77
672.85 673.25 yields 7.19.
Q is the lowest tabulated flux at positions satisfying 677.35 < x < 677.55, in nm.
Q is 6.868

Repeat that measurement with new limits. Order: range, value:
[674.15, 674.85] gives 6.64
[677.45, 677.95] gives 6.875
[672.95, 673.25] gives 7.037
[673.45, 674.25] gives 6.968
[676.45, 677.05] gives 7.02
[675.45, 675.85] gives 6.468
